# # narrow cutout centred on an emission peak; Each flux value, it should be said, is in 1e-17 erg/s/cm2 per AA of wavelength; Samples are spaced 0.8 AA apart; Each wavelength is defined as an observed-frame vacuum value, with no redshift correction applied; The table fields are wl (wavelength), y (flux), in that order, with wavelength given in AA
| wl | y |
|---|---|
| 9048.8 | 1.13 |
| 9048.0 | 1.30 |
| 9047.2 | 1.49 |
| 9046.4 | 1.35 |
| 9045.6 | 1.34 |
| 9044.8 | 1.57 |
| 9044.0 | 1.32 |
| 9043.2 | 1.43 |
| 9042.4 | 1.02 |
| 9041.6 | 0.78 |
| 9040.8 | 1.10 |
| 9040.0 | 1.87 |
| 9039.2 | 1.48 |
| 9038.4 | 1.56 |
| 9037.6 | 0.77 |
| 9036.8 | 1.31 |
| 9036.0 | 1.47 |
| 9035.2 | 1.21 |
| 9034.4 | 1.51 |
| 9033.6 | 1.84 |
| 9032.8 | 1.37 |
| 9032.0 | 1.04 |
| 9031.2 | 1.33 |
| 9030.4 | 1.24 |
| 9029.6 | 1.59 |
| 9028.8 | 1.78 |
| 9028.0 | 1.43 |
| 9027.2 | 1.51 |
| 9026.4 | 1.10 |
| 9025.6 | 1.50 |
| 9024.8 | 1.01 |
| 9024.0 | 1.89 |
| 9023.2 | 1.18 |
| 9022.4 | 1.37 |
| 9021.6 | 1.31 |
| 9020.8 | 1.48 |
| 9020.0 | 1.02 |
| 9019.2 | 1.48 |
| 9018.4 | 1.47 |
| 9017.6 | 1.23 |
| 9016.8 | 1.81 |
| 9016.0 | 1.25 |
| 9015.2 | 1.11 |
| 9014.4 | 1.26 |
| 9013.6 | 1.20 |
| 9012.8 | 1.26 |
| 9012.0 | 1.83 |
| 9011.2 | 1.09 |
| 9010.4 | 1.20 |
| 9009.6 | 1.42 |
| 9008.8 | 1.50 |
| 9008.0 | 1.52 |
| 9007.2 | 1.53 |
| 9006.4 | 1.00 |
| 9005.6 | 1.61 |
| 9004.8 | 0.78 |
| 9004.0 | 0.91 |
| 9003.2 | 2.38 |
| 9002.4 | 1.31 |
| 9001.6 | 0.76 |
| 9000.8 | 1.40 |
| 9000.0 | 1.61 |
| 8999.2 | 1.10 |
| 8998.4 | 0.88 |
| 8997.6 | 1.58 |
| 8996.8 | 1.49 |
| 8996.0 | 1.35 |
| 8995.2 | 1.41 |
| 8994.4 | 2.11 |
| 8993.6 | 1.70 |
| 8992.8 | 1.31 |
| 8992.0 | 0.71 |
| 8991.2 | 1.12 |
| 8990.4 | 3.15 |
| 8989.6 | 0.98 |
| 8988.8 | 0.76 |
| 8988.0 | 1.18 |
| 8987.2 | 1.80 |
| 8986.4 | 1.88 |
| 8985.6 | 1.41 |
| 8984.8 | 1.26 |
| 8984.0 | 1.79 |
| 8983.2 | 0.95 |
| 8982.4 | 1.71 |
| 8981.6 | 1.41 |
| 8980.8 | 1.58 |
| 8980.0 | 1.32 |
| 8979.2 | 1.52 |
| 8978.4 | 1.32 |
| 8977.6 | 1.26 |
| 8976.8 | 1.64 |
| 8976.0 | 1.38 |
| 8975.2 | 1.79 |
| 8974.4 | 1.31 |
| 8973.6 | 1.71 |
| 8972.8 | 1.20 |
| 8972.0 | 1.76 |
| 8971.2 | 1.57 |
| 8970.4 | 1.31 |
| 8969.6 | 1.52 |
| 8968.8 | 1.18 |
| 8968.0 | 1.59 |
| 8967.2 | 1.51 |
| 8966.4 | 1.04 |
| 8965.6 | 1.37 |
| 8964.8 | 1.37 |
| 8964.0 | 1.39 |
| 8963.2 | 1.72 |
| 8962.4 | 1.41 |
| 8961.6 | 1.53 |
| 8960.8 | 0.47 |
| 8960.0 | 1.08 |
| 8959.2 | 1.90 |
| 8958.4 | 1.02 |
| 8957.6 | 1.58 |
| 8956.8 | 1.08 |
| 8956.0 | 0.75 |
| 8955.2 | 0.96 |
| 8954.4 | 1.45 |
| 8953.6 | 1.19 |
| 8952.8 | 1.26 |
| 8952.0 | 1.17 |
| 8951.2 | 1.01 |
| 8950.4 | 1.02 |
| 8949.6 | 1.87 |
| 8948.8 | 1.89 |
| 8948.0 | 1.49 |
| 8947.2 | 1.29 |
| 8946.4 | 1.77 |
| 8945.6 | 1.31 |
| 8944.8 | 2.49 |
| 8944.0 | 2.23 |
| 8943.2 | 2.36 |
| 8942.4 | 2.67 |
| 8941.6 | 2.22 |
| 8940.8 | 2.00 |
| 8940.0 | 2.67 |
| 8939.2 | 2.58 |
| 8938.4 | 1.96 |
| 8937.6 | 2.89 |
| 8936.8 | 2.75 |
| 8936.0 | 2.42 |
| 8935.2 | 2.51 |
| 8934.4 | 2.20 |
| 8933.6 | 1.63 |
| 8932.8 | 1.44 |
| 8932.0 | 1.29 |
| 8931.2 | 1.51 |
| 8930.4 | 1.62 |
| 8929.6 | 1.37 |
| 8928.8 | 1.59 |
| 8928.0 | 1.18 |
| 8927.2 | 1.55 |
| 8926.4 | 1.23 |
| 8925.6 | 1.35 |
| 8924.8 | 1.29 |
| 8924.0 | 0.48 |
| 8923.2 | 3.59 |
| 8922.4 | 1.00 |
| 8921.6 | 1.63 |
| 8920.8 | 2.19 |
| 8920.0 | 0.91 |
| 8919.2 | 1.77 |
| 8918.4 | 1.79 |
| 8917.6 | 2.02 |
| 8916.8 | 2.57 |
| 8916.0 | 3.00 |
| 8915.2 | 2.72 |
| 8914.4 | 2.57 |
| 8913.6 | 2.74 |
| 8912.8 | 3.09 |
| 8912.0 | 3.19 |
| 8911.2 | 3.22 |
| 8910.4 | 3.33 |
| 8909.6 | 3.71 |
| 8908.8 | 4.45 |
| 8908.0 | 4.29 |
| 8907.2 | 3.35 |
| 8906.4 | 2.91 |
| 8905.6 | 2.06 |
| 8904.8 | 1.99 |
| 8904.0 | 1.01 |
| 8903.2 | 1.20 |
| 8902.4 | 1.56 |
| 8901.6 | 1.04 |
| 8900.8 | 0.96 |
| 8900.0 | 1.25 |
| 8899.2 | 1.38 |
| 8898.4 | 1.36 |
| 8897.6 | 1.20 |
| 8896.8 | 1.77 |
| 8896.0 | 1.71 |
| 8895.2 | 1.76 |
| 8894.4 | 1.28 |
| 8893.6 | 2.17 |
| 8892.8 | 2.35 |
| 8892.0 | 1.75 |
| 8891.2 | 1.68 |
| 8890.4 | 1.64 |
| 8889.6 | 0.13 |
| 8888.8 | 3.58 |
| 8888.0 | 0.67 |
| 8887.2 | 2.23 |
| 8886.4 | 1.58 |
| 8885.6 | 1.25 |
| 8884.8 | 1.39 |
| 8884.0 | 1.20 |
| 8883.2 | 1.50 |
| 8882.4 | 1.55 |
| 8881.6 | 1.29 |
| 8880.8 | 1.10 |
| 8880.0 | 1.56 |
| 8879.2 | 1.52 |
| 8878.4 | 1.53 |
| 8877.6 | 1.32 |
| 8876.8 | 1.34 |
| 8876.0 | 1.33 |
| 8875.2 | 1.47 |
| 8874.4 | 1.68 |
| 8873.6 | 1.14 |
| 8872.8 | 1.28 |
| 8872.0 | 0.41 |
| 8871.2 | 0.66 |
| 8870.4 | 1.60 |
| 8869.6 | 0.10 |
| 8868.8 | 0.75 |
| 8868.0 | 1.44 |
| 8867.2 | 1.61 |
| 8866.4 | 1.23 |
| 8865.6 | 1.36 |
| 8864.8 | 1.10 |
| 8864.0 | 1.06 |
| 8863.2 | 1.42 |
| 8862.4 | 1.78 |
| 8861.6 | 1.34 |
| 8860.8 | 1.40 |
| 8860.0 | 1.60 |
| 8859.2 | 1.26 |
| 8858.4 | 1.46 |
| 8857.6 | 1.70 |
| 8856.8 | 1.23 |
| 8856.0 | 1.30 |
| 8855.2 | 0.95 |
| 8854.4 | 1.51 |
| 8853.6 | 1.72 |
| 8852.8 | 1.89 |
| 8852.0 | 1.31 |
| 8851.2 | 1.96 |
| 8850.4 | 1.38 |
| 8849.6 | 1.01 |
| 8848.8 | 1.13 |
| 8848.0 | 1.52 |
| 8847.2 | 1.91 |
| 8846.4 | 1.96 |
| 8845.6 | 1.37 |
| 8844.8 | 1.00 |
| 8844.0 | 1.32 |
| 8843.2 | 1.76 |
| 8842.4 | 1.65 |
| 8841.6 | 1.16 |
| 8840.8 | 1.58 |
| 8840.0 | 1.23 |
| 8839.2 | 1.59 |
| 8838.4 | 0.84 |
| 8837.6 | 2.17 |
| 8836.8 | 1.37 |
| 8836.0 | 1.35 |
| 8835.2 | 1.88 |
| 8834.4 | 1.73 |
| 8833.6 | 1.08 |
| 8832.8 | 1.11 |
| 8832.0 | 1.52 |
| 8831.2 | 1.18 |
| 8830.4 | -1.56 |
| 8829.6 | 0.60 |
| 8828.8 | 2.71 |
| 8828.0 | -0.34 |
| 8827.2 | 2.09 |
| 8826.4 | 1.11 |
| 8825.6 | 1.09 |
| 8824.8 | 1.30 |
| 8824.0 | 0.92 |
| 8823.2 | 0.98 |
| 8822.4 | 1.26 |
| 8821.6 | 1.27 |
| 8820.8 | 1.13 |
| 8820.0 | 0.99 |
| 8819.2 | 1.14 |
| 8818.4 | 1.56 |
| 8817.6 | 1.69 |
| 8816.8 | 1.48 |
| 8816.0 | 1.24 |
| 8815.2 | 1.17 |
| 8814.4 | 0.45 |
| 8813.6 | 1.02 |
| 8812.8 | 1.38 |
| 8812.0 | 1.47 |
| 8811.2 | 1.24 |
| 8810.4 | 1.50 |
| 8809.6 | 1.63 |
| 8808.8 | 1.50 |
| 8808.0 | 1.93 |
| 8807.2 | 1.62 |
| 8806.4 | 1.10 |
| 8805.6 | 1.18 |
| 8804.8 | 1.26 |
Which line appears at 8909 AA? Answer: H-alpha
